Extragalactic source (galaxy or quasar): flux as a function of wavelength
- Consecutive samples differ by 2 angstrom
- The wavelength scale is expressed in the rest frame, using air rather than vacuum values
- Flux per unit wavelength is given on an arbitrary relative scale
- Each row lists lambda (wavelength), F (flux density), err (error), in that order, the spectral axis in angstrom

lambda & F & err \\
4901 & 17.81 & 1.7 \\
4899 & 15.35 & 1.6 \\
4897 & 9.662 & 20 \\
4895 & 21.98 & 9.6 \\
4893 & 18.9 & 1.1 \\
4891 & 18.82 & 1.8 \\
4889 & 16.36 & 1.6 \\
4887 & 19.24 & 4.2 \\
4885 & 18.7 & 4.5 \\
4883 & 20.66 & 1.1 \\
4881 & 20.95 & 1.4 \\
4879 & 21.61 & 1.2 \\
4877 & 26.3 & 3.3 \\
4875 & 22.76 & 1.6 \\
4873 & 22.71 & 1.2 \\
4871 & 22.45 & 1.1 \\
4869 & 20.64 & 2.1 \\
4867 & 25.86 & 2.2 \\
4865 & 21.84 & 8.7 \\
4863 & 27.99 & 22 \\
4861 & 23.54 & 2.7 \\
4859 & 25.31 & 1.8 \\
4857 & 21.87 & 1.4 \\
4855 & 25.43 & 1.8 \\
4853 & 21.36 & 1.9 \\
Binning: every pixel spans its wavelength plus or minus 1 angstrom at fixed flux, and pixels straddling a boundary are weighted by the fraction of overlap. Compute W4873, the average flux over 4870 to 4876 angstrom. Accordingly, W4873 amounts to 22.6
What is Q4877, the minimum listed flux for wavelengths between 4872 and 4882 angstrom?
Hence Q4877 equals 20.95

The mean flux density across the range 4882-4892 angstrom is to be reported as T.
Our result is 18.8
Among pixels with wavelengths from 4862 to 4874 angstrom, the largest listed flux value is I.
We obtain 27.99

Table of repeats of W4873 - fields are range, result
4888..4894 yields 18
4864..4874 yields 22.7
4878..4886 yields 20.5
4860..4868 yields 24.8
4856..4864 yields 24.7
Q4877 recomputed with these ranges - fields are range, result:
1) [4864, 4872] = 20.64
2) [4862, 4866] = 21.84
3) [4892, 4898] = 9.662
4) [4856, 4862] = 21.87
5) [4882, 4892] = 16.36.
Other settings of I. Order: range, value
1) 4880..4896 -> 21.98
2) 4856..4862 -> 25.31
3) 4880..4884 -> 20.95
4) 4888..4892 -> 18.82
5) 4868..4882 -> 26.3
